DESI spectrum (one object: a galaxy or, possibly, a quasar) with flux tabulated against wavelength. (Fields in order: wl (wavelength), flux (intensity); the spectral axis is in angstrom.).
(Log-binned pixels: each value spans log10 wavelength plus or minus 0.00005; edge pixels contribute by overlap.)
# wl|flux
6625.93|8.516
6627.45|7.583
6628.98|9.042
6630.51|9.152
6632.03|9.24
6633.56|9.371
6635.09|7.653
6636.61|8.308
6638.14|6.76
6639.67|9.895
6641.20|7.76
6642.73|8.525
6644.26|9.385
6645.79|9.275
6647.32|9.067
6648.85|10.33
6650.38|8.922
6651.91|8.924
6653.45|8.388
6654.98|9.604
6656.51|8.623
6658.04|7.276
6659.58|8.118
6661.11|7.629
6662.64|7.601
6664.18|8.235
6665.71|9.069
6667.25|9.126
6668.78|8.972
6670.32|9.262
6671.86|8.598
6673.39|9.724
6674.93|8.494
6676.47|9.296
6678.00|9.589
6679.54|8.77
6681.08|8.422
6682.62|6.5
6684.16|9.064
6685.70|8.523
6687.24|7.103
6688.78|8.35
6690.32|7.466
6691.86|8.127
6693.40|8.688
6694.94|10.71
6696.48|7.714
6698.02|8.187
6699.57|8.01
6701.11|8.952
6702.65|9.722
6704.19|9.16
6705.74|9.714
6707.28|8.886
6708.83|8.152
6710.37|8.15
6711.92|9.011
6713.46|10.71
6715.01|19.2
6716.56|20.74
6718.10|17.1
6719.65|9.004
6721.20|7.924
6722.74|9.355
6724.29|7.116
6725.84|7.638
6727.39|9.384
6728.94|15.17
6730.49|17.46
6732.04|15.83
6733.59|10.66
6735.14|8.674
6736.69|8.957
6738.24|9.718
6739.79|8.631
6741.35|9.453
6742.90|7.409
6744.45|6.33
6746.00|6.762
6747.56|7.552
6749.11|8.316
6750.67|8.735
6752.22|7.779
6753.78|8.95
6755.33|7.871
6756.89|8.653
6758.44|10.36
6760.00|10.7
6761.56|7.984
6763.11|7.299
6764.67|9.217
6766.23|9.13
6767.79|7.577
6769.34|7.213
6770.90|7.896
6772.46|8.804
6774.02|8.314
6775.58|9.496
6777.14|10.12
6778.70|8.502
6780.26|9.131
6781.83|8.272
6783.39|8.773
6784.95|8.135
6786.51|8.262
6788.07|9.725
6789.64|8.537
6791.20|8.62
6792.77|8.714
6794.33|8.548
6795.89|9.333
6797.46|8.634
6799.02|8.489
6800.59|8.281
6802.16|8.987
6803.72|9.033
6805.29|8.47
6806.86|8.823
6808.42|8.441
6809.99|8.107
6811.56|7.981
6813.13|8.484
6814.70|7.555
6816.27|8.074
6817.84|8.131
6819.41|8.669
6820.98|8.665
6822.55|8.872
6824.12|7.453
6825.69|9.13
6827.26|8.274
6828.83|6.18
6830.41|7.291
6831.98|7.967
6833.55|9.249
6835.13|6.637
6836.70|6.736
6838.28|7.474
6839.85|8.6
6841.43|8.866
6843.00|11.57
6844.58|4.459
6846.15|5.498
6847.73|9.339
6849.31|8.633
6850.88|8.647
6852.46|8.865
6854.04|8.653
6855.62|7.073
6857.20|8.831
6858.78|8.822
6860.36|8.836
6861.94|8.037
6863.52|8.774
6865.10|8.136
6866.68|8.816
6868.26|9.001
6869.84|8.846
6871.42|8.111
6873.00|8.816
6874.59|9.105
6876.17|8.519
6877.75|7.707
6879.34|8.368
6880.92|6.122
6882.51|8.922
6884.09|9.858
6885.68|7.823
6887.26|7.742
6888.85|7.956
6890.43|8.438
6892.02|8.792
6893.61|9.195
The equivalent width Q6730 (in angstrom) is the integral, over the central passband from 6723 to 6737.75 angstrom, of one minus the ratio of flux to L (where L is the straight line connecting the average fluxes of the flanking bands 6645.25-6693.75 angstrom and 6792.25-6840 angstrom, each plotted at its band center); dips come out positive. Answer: -4.7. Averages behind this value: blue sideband 8.59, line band 11.1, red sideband 8.23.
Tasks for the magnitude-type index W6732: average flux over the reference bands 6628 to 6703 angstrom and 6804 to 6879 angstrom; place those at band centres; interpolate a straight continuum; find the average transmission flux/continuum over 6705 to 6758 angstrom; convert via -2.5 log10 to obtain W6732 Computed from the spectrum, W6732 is -0.193 mag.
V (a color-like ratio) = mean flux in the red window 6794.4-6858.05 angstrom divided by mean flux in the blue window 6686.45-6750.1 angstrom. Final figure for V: 0.8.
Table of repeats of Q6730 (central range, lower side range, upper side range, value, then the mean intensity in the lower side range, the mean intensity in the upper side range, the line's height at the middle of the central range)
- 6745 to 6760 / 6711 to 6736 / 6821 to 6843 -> 3.6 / 12.2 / 8.06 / 11.1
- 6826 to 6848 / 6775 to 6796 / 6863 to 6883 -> 2.2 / 8.85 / 8.39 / 8.58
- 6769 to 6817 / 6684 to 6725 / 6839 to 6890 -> 2.3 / 9.83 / 8.36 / 9.01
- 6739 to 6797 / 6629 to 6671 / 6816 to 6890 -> -0.7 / 8.69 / 8.22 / 8.42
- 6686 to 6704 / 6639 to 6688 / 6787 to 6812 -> 0.4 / 8.69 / 8.67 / 8.68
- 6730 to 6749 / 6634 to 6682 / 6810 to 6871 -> -2.6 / 8.69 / 8.19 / 8.47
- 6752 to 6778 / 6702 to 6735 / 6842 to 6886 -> 4.3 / 11.4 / 8.37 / 10.4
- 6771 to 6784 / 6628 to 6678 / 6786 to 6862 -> -0.7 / 8.75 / 8.3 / 8.42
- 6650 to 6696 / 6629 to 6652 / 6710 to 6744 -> 5.5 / 8.84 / 11.2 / 9.74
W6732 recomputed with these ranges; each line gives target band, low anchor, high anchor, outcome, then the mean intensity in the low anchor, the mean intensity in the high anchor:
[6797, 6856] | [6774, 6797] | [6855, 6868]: 0.06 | 8.85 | 8.46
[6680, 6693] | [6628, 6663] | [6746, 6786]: 0.08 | 8.65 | 8.55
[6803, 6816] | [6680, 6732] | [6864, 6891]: 0.09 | 10.1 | 8.38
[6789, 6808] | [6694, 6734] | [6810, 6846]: 0.00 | 10.9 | 7.97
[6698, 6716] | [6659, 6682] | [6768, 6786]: -0.16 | 8.72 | 8.57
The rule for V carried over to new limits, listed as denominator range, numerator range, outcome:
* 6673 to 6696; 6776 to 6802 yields 1.02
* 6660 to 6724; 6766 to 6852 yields 0.89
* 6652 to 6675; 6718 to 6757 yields 1.11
